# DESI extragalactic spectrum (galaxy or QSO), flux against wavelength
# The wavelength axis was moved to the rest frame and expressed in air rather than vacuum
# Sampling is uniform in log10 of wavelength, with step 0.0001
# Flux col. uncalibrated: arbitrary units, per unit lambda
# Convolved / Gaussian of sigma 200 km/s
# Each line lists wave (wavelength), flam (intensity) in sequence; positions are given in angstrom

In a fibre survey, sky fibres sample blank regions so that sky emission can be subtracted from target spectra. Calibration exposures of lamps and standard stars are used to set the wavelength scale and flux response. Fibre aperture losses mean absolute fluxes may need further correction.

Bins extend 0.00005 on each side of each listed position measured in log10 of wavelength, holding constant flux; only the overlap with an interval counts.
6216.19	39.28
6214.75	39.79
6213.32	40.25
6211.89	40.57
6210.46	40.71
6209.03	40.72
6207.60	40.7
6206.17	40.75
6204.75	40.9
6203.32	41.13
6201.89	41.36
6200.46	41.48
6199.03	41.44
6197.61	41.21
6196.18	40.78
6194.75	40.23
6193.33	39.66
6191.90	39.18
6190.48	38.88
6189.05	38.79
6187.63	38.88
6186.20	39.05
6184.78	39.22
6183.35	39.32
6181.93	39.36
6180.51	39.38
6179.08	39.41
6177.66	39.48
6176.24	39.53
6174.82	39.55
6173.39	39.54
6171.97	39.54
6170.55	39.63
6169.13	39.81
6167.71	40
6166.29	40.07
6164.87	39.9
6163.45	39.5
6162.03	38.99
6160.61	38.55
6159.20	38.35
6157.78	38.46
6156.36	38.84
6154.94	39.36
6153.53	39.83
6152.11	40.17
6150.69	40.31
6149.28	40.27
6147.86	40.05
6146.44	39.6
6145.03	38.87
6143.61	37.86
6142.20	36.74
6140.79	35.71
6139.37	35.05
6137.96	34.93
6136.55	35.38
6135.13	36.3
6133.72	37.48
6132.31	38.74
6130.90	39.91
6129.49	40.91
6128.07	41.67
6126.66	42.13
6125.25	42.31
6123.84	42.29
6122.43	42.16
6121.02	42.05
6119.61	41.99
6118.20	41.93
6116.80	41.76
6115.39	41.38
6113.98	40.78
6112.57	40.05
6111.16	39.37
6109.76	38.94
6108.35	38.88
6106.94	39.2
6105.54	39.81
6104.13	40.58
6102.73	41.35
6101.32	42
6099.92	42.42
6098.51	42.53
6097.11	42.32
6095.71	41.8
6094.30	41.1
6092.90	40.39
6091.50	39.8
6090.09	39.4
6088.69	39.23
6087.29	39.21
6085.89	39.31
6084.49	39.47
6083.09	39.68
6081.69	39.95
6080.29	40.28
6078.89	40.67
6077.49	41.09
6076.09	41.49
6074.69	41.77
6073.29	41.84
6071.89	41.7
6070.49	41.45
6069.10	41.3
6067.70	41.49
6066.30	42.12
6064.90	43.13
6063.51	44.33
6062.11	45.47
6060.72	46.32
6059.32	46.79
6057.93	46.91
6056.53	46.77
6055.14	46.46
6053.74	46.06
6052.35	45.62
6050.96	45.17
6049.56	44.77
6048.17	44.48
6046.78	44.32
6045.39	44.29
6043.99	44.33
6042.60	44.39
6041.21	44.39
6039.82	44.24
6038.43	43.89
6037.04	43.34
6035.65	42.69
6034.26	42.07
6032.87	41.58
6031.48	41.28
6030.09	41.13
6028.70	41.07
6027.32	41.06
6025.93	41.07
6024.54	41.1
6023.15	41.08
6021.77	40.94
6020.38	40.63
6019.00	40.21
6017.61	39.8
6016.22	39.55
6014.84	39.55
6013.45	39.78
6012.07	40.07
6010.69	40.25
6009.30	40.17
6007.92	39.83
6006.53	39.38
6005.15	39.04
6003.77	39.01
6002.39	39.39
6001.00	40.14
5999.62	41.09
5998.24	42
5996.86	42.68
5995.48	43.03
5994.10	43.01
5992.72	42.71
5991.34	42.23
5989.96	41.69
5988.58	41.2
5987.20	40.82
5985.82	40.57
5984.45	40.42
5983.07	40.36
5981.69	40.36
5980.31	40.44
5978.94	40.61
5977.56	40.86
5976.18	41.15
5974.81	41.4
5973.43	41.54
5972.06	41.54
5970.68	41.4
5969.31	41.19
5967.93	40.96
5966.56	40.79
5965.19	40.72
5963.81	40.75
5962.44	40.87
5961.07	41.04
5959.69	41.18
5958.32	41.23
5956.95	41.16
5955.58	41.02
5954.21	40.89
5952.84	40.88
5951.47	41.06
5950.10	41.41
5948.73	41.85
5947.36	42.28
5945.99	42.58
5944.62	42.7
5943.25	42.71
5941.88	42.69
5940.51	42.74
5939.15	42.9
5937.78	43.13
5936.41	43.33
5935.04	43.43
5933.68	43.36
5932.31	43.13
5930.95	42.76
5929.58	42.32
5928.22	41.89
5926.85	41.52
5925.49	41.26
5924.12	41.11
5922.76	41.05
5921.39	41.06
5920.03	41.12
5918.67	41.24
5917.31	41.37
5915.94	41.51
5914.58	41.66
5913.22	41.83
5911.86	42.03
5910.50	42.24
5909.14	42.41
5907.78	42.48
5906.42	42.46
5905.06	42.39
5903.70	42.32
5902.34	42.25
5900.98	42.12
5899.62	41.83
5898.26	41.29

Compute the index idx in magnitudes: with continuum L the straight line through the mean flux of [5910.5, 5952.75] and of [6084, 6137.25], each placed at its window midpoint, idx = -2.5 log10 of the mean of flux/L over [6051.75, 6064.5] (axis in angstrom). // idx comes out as -0.13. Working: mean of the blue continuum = 42.1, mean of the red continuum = 40.4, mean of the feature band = 46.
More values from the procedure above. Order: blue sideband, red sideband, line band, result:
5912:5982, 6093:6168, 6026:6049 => -0.06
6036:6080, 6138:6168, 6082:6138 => 0.02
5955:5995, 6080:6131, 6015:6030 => 0.01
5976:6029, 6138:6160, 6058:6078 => -0.09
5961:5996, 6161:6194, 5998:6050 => -0.02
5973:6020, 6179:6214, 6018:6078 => -0.07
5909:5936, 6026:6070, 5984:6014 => 0.06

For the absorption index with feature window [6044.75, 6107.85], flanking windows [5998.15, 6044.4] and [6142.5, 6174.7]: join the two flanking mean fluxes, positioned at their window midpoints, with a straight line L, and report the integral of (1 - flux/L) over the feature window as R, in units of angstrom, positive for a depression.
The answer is -2.9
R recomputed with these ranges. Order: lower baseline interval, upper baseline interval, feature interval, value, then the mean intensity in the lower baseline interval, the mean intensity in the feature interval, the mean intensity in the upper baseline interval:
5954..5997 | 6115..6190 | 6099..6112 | -0.13 angstrom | 41.2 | 40.3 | 39.4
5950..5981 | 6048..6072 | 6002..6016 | 0.99 angstrom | 41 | 39.7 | 44.5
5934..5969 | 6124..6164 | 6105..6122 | -0.54 angstrom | 41.8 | 40.6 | 38.8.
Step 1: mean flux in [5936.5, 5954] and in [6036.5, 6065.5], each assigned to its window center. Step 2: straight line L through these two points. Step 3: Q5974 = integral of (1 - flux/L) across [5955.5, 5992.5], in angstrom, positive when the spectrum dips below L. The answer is 1.7 angstrom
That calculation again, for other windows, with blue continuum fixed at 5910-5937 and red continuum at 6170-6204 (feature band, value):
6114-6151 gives 0.7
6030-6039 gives -0.3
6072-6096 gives 0.2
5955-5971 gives 0.2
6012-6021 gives 0.3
